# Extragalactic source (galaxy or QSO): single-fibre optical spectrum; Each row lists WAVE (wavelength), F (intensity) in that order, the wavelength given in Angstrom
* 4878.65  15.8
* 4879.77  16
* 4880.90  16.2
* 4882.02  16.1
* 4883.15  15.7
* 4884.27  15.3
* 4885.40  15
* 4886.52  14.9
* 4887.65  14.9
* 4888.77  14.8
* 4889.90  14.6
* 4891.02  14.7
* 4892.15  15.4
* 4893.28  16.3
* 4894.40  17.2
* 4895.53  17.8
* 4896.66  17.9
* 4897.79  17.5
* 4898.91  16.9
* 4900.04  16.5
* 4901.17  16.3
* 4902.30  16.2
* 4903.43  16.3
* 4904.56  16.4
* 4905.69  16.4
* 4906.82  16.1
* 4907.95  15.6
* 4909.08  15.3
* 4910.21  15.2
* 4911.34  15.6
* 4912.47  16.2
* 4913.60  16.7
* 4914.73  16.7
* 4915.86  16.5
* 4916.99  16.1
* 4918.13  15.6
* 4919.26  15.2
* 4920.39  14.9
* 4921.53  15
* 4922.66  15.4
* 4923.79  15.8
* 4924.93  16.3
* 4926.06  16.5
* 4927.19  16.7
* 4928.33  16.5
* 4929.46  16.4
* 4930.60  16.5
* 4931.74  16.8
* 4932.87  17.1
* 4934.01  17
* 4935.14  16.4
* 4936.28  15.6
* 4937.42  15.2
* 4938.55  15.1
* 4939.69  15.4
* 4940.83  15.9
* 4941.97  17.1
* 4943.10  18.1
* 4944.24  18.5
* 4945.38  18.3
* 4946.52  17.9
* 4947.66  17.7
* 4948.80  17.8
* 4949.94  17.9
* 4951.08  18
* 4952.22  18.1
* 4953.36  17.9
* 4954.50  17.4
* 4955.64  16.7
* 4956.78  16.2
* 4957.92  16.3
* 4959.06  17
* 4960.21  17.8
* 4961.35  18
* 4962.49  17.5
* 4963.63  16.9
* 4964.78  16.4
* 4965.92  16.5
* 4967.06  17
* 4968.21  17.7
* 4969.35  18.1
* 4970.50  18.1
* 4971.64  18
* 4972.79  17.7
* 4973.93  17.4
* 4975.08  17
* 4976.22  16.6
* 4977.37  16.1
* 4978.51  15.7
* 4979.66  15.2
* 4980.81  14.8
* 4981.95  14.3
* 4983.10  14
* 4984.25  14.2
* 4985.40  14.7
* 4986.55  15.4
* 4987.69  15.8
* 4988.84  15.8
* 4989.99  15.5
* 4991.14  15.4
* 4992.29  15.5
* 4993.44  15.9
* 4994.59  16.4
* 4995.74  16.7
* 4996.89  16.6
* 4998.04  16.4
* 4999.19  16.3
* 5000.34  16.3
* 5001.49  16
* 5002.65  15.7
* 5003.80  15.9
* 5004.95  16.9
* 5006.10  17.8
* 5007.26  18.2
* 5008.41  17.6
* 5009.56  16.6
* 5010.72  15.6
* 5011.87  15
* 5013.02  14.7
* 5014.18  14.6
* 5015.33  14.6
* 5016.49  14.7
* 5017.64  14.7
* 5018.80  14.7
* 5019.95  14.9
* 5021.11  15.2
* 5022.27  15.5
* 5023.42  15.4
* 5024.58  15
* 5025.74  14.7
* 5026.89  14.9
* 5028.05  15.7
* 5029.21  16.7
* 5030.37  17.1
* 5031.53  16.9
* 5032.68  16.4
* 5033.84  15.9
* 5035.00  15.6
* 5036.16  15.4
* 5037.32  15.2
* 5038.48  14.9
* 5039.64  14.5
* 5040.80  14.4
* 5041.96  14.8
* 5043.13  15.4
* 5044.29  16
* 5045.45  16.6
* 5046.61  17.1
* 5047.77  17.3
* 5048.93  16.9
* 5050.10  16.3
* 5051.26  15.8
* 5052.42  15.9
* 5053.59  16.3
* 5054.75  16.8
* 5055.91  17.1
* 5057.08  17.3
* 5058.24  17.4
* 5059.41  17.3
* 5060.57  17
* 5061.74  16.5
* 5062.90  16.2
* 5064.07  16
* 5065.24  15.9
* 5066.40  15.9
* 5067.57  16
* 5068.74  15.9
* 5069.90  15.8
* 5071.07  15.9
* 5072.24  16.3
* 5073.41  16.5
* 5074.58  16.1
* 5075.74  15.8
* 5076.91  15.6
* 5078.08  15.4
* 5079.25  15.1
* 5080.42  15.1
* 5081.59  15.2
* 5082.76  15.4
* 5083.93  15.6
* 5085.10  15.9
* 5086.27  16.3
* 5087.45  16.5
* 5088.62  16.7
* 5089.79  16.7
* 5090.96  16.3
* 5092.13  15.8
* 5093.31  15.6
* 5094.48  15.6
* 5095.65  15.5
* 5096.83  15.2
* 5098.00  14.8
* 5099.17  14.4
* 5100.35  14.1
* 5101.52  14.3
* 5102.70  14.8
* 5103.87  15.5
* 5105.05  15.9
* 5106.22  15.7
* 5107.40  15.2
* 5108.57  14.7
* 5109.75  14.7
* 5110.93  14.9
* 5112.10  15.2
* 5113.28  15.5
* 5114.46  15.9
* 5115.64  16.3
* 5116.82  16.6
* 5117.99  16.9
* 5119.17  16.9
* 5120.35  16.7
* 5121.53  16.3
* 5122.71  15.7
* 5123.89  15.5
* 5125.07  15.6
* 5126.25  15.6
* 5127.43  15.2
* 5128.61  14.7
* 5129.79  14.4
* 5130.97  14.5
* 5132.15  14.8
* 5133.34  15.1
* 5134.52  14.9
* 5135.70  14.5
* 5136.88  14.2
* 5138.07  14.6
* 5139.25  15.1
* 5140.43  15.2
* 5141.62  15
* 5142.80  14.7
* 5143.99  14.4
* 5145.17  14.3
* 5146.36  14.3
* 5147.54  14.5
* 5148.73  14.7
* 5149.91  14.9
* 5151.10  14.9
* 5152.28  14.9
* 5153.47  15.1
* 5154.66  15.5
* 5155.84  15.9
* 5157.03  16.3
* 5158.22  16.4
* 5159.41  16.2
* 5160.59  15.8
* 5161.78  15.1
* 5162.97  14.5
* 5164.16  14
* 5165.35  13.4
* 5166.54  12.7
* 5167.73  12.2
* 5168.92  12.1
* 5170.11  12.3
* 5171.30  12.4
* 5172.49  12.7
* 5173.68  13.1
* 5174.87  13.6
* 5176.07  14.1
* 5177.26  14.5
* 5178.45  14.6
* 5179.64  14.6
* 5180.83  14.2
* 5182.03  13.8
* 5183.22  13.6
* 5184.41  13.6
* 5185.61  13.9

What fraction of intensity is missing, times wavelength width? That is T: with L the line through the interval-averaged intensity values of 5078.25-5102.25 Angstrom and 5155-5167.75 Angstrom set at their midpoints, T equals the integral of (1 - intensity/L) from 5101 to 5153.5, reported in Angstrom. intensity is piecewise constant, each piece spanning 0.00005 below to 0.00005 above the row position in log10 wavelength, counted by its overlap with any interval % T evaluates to 0.0 Angstrom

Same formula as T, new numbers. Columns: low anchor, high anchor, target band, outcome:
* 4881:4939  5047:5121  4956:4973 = -1.4 Angstrom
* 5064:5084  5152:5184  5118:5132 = -0.6 Angstrom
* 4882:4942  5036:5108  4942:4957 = -1.7 Angstrom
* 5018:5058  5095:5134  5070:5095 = -0.5 Angstrom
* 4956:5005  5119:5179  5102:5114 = -0.1 Angstrom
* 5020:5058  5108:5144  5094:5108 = 0.4 Angstrom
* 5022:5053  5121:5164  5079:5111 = 0.0 Angstrom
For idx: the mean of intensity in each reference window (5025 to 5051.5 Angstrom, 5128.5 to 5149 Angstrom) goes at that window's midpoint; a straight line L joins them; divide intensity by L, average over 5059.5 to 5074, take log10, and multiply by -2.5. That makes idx -0.05 mag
